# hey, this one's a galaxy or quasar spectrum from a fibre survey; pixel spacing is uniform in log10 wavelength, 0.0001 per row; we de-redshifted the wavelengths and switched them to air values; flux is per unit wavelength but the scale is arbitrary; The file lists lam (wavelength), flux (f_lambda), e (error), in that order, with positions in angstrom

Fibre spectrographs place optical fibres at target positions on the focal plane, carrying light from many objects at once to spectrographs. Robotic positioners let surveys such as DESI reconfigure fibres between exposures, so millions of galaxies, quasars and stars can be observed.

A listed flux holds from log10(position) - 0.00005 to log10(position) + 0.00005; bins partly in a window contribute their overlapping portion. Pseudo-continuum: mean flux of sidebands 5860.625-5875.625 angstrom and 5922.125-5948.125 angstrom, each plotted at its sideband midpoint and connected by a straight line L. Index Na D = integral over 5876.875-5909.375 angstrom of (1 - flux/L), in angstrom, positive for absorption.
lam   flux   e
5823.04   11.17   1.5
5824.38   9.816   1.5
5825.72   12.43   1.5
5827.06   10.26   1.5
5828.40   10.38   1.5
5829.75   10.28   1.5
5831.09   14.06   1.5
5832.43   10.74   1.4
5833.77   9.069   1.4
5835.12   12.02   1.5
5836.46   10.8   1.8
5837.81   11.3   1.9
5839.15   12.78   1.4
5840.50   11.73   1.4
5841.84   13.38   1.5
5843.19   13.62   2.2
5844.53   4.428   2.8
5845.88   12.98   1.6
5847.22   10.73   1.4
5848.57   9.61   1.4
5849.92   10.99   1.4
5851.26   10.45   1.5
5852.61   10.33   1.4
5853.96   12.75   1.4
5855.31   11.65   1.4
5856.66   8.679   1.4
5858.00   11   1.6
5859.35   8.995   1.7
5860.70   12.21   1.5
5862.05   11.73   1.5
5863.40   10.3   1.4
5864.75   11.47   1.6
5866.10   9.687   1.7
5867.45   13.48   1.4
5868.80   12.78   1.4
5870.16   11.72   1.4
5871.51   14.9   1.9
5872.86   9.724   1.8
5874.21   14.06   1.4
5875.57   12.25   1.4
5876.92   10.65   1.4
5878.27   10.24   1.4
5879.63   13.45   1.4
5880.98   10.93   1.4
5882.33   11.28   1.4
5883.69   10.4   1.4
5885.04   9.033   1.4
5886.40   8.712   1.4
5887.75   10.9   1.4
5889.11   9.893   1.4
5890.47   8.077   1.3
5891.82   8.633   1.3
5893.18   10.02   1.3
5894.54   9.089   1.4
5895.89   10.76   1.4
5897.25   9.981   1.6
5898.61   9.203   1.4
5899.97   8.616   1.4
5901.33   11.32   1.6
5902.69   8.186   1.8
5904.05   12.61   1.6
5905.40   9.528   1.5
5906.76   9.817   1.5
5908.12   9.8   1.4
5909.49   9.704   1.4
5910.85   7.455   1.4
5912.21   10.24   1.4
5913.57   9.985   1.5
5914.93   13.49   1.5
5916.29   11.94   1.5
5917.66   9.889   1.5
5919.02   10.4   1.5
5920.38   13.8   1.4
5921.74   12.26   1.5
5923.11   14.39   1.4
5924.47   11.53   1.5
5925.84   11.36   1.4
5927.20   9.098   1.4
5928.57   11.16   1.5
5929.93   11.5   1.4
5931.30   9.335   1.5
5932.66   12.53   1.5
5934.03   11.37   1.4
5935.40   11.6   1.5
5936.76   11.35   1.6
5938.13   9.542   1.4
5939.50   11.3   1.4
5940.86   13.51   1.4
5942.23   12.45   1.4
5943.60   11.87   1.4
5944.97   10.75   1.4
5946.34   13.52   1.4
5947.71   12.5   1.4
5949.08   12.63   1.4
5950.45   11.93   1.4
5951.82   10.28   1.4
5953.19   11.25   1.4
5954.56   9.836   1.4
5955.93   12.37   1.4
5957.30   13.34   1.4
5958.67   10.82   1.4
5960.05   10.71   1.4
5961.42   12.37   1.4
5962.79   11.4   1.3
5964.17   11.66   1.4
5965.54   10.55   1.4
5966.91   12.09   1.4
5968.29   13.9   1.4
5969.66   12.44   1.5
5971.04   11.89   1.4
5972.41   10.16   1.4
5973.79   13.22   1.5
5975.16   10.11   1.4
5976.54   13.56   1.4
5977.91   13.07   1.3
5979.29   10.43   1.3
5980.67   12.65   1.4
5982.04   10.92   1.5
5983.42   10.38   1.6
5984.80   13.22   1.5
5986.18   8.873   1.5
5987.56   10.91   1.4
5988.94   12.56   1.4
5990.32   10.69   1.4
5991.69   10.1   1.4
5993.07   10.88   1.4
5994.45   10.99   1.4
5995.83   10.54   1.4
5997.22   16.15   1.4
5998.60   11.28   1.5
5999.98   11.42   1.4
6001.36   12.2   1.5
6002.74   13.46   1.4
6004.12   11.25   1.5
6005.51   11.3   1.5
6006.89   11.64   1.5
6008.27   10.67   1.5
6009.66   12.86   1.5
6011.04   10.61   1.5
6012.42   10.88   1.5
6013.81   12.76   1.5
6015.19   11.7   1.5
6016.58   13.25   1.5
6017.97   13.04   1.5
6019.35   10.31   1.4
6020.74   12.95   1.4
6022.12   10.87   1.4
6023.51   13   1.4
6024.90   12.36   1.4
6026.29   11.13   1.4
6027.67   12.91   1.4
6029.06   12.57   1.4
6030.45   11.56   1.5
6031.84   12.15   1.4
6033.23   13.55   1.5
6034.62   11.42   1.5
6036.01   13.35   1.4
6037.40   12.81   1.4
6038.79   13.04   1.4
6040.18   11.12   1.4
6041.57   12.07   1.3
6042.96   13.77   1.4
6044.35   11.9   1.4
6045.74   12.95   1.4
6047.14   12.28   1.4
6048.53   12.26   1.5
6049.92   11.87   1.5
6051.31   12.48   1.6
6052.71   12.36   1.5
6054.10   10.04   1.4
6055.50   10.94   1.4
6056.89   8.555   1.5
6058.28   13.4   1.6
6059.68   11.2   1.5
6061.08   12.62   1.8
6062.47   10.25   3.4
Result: 5.0 angstrom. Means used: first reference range 12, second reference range 11.6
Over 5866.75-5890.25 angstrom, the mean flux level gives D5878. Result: 11.4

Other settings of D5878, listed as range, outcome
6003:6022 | 11.8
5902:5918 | 10.2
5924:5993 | 11.5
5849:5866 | 10.8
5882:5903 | 9.63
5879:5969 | 11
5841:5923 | 10.8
